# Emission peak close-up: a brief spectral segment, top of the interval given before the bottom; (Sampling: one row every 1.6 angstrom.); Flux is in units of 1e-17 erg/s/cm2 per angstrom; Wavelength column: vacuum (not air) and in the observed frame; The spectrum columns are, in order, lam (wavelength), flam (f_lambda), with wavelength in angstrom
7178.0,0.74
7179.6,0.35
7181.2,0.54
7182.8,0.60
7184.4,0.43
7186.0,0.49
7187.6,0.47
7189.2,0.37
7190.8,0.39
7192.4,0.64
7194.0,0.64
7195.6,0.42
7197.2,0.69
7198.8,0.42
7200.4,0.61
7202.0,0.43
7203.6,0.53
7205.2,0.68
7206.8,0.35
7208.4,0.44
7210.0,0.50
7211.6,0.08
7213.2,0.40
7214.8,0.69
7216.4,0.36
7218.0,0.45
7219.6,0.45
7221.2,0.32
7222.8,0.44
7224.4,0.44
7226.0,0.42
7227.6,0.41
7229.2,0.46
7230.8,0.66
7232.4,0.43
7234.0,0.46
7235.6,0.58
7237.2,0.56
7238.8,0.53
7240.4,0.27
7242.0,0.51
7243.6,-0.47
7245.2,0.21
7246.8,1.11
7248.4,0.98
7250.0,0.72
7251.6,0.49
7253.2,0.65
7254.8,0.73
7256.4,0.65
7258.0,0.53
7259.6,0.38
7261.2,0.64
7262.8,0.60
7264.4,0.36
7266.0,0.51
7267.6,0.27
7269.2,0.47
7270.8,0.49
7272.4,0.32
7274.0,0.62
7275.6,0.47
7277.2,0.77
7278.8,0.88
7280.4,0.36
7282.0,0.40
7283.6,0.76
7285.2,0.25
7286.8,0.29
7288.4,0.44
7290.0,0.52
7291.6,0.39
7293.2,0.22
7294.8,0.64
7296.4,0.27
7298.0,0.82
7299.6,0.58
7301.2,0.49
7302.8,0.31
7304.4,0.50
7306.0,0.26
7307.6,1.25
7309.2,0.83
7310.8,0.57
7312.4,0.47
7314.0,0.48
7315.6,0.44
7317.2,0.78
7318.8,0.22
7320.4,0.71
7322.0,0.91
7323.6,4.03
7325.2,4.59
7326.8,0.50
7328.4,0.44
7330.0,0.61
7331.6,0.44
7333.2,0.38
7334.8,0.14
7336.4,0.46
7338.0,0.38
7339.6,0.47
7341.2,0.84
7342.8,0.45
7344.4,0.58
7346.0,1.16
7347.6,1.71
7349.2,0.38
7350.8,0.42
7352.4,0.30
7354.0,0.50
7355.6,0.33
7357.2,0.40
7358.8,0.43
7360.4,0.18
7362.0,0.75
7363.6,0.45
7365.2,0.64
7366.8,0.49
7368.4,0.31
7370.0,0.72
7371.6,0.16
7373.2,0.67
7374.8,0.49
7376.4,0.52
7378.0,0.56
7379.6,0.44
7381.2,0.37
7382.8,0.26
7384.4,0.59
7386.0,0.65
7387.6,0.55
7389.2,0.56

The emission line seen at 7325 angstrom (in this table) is H-alpha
